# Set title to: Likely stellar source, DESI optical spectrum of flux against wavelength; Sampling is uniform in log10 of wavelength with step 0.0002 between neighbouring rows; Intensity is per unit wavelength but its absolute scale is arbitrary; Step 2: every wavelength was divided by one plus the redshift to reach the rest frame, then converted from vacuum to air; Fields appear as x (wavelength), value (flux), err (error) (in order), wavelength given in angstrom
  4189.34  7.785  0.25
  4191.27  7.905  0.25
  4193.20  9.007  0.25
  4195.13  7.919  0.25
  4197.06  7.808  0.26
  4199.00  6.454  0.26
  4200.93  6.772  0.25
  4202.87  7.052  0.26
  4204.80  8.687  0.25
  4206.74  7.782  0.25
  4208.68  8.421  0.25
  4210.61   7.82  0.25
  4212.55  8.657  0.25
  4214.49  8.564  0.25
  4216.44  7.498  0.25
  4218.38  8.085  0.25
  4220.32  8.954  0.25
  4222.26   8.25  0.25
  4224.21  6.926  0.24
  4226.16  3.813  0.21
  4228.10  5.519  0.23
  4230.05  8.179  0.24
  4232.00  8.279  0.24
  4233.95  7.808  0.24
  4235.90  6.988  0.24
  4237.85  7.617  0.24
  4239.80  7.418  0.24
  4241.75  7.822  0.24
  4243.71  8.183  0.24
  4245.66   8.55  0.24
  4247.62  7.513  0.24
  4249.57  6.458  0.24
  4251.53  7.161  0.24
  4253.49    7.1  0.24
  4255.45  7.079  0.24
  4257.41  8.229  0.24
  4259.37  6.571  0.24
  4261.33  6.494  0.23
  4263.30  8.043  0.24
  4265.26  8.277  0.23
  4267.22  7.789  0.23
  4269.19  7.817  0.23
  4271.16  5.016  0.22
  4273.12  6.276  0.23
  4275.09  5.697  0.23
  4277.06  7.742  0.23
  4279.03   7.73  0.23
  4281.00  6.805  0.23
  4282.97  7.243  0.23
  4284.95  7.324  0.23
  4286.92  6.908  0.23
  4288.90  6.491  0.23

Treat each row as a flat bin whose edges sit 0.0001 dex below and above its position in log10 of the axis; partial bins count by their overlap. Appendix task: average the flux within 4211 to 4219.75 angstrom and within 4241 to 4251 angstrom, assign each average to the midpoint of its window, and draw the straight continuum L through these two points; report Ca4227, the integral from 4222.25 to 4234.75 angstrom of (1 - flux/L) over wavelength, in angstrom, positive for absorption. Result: 1.7 angstrom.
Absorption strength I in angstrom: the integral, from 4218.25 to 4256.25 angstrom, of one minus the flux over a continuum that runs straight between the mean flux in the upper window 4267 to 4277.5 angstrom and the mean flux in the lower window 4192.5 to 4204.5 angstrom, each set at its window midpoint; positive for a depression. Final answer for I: -1.8 angstrom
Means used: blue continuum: 7.54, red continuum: 6.59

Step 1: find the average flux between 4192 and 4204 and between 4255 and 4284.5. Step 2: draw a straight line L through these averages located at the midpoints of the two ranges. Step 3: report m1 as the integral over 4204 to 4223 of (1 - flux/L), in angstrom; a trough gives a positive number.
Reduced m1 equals -2.1 angstrom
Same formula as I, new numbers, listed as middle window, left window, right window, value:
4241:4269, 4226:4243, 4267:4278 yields -2.5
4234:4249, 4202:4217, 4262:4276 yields -0.4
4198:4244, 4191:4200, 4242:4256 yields 0.5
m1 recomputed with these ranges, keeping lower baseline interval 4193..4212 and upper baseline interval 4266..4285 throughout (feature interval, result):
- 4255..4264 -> -0.19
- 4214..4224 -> -0.78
